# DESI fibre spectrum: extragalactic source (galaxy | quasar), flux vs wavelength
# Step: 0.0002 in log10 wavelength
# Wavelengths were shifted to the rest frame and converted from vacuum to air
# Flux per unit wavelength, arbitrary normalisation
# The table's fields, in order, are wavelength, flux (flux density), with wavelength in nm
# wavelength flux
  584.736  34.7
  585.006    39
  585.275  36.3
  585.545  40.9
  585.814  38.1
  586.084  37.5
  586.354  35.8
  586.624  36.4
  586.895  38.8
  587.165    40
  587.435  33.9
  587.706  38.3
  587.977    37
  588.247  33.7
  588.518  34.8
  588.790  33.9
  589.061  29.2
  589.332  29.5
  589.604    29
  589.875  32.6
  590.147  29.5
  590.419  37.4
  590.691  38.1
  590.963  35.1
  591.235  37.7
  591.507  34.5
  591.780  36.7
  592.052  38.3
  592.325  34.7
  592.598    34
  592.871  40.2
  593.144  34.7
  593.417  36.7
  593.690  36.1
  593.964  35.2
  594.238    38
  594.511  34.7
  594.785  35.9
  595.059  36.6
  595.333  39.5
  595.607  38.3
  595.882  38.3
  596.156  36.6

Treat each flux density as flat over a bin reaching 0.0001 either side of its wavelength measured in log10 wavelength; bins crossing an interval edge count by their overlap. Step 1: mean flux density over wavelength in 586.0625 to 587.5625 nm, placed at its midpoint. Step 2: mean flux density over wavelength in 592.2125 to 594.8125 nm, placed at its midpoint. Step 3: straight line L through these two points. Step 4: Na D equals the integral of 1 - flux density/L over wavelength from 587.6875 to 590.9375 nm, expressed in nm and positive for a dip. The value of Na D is 0.28 nm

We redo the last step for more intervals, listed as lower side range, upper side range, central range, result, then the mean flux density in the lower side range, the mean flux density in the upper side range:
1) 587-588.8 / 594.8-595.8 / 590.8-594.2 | 0.09 nm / 36.1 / 37.9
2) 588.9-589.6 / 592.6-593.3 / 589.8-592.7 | -0.18 nm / 29.5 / 36.8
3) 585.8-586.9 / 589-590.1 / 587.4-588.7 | -0.09 nm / 37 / 30.1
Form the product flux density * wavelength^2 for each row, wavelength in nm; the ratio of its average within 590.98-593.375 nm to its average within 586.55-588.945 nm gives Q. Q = 1.02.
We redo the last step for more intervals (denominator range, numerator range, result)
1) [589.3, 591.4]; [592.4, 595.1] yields 1.08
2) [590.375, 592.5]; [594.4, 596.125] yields 1.03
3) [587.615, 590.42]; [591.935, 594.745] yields 1.12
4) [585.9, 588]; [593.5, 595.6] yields 1.01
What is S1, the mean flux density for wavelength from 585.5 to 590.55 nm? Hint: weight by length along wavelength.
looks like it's 35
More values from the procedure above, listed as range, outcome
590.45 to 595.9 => 36.6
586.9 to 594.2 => 35.1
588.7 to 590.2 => 30.6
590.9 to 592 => 36.3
